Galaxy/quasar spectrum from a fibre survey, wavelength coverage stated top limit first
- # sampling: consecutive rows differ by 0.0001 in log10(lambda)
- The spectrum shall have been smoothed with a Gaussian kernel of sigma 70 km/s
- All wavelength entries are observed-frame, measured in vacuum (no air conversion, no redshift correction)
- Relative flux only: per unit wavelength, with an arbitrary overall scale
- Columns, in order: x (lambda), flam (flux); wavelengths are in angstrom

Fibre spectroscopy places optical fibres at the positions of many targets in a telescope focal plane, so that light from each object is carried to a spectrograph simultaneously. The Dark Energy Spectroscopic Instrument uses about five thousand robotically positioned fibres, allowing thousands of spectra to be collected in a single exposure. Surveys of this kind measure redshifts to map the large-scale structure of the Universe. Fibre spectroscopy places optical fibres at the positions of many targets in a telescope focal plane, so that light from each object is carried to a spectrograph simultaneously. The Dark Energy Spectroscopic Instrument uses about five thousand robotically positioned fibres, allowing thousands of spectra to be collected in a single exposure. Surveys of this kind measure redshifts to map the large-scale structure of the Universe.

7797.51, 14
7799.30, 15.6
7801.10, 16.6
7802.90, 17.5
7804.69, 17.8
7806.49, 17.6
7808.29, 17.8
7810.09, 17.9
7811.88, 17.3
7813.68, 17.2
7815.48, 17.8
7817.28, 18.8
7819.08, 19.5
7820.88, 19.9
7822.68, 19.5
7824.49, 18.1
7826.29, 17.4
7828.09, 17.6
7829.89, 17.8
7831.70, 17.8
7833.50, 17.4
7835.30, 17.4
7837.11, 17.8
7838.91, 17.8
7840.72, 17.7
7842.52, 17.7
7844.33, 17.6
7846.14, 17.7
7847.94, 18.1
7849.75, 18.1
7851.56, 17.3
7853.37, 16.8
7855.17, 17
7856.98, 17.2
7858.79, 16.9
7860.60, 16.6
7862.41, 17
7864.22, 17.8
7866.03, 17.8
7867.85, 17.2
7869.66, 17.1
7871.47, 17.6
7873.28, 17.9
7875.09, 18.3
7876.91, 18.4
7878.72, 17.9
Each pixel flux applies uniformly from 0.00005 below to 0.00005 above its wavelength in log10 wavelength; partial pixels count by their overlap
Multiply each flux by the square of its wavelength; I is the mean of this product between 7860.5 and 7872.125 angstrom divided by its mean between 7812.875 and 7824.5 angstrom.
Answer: 0.9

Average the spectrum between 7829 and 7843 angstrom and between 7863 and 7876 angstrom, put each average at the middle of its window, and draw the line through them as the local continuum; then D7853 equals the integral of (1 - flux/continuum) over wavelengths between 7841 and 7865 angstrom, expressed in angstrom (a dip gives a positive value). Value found 0.4 angstrom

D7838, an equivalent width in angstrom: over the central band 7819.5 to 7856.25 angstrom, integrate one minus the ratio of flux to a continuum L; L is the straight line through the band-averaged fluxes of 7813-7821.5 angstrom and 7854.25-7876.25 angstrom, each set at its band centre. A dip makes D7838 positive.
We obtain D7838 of 0.52 angstrom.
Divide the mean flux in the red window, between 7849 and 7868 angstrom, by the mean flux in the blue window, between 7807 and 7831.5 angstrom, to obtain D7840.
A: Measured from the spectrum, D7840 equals 0.95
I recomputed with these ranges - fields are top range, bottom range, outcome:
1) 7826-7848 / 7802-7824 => 0.98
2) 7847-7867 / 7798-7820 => 1.00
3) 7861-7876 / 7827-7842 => 1.00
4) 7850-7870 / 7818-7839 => 0.95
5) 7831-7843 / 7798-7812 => 1.04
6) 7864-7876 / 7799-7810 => 1.04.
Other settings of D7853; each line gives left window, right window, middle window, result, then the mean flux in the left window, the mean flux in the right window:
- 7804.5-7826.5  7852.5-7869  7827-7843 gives 0.09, 18.2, 17.1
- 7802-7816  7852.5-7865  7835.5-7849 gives -0.41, 17.6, 17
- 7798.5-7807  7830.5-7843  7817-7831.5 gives -0.93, 17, 17.7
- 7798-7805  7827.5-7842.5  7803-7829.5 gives -1.61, 16.6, 17.7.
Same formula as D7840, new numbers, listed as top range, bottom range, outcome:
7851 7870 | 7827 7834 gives 0.97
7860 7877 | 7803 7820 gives 0.98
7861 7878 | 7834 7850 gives 0.99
